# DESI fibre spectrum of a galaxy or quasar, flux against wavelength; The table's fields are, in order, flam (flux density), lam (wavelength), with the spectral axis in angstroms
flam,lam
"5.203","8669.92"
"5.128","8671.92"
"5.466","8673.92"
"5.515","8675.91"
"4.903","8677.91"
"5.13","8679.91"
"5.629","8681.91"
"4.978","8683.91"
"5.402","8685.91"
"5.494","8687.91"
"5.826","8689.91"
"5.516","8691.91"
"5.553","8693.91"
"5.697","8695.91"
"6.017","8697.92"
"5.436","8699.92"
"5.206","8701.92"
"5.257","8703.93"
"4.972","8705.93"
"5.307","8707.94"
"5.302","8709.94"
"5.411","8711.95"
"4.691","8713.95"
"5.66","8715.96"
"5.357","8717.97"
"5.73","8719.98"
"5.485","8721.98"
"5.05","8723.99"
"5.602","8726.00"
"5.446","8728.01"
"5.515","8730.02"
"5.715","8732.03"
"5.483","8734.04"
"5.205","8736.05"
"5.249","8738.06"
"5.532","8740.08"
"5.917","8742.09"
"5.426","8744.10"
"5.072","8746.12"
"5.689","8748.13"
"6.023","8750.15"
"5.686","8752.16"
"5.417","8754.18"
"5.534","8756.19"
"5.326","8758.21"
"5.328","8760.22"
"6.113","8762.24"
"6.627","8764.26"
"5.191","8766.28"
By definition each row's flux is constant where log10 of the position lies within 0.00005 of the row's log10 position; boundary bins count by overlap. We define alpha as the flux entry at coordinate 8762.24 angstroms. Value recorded 6.113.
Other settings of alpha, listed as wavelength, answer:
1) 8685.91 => 5.402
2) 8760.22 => 5.328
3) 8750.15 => 6.023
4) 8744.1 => 5.426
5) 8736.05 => 5.205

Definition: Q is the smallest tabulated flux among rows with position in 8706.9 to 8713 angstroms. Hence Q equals 5.302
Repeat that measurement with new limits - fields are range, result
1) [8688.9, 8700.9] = 5.436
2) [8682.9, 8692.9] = 4.978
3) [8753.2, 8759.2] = 5.326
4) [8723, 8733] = 5.05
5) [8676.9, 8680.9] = 4.903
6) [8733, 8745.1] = 5.205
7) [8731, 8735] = 5.483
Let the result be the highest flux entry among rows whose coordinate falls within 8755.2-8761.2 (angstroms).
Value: 5.534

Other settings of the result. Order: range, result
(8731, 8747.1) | 5.917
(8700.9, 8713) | 5.411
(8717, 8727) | 5.73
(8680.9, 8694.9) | 5.826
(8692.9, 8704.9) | 6.017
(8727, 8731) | 5.515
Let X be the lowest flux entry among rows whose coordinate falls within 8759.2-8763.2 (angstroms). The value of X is 5.328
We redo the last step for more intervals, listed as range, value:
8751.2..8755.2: 5.417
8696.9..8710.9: 4.972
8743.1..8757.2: 5.072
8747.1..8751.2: 5.689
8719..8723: 5.485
